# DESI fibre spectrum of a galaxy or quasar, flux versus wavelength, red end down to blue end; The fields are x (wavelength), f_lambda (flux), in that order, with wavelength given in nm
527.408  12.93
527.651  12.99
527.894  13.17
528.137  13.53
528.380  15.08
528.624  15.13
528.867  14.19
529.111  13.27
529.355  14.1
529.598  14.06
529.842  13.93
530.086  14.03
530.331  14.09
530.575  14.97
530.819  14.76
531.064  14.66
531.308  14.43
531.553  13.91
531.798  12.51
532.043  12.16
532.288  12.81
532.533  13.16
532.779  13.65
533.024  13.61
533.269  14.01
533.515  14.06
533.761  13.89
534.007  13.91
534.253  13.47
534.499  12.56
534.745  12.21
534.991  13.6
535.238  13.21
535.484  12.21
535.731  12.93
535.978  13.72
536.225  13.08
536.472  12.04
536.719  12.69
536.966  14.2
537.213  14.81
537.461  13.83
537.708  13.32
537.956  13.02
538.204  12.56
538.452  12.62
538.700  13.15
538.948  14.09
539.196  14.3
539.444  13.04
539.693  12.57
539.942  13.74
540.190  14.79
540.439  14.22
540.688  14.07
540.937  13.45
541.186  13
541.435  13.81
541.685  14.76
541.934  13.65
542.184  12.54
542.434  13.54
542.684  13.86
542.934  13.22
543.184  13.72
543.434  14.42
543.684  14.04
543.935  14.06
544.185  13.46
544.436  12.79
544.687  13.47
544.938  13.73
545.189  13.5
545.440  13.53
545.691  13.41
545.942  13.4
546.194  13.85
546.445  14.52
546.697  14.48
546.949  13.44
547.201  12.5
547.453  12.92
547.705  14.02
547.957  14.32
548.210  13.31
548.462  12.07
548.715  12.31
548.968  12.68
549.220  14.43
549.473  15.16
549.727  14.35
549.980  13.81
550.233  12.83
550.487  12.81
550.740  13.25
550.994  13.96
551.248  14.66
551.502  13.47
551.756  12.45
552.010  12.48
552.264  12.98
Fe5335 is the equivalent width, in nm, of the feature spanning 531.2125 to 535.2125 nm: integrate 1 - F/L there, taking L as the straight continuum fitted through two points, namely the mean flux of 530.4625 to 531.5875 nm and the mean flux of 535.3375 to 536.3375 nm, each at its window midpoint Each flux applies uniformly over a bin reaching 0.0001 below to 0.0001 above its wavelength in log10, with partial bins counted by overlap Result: 0.14 nm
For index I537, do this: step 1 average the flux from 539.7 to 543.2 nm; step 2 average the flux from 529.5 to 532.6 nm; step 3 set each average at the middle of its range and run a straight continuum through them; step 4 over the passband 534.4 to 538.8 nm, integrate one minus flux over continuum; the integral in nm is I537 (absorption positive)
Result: 0.21 nm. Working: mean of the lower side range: 13.8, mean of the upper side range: 13.7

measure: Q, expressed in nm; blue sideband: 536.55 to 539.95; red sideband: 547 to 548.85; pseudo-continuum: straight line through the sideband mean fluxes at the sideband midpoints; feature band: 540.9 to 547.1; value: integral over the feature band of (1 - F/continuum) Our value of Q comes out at -0.22 nm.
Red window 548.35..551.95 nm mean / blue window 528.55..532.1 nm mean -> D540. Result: 1.0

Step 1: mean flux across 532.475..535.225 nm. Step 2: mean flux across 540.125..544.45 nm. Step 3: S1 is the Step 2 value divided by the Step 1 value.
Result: 1.02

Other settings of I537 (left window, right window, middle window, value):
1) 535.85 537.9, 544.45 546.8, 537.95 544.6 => -0.001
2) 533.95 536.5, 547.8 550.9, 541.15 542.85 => -0.051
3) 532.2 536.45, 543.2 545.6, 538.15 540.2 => 0.012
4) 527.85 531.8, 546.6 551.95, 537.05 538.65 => 0.059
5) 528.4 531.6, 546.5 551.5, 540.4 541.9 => 0.001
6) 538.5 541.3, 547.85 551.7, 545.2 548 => -0.015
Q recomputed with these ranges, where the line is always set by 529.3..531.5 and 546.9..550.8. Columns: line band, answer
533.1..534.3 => 0.02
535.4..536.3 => 0.07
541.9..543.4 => 0.03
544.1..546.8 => -0.02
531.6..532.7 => 0.11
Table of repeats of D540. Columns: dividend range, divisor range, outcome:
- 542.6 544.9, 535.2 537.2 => 1.04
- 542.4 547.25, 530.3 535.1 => 1.00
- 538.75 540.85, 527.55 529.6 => 0.99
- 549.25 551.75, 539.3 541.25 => 1.01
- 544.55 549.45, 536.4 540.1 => 1.01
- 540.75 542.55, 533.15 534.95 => 1.01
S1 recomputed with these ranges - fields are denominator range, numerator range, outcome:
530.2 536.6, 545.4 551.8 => 1.01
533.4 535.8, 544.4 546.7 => 1.03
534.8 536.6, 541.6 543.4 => 1.05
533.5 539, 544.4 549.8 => 1.02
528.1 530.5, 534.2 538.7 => 0.92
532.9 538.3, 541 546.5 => 1.02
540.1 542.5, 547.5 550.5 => 0.98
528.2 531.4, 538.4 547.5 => 0.95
